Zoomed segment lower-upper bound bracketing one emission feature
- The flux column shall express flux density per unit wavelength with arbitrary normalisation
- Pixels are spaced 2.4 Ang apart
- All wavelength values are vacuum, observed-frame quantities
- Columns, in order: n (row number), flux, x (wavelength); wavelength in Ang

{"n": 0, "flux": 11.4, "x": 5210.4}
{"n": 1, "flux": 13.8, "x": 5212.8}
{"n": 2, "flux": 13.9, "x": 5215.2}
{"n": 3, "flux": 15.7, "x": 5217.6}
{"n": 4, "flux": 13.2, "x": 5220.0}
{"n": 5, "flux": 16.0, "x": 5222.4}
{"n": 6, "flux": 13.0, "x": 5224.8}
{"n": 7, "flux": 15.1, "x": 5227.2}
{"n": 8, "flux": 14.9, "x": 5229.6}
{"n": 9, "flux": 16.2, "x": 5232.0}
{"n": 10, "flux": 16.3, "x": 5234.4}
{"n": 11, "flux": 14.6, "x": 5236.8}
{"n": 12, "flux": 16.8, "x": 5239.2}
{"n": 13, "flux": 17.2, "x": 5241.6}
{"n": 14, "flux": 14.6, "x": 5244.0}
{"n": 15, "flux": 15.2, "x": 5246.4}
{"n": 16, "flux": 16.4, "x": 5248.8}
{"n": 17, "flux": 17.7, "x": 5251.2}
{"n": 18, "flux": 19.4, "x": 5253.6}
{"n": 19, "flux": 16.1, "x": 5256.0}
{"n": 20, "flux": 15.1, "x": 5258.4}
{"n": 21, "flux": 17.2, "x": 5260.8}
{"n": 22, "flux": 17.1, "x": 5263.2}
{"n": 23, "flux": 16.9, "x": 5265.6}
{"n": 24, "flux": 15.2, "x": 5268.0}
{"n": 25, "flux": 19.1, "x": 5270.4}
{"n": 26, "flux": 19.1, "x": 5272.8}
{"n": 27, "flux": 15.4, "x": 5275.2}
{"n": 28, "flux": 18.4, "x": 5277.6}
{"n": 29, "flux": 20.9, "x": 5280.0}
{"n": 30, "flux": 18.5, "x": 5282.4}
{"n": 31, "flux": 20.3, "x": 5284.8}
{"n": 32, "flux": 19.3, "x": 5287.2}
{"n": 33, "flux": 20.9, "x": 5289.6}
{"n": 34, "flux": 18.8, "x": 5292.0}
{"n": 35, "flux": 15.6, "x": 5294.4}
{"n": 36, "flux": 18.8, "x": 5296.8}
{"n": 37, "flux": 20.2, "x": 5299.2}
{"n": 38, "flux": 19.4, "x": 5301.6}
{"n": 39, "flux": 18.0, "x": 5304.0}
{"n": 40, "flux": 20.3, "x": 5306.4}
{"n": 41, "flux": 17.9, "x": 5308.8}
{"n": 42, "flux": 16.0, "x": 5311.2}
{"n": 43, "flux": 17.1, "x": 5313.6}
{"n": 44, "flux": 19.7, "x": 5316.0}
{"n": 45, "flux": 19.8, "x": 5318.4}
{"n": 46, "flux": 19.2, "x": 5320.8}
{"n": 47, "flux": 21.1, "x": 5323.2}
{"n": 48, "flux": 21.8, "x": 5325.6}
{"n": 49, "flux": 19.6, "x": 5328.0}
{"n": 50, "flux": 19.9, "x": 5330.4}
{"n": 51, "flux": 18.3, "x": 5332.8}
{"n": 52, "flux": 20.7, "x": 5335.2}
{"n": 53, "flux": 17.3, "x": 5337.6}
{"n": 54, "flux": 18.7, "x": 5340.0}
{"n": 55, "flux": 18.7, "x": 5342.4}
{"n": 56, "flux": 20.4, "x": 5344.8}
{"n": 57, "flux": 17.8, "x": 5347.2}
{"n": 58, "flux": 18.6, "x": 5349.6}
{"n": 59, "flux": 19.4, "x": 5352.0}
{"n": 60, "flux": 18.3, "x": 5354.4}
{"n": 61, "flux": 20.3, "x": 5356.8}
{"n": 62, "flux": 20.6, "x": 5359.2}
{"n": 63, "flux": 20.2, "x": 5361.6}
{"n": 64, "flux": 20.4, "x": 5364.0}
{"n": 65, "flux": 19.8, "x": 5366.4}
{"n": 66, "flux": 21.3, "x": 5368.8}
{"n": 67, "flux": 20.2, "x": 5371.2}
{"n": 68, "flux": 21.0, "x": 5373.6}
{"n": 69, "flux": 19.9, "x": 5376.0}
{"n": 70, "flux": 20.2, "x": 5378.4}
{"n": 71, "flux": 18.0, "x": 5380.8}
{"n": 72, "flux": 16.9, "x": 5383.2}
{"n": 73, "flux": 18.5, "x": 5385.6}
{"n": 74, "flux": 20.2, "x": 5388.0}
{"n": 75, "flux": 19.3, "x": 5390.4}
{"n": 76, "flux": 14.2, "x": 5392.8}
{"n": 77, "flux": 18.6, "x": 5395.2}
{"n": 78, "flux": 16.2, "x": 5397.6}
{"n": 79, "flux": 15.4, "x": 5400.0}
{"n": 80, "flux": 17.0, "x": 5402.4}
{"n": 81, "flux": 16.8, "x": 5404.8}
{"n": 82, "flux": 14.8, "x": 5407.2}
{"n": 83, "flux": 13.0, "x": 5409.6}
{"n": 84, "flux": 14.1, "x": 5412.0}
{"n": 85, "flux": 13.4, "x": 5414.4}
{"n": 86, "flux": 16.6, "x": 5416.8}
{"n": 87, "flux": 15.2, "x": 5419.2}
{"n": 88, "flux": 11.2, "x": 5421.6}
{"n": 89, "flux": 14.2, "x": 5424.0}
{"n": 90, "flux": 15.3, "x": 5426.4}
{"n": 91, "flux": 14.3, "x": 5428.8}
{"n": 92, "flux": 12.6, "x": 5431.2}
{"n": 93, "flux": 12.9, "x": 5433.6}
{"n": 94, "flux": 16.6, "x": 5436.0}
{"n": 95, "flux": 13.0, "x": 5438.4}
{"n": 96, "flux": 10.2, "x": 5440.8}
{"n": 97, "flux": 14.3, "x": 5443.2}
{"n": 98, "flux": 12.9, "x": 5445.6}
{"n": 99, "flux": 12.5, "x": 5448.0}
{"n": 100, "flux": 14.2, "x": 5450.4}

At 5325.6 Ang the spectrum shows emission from Mg II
